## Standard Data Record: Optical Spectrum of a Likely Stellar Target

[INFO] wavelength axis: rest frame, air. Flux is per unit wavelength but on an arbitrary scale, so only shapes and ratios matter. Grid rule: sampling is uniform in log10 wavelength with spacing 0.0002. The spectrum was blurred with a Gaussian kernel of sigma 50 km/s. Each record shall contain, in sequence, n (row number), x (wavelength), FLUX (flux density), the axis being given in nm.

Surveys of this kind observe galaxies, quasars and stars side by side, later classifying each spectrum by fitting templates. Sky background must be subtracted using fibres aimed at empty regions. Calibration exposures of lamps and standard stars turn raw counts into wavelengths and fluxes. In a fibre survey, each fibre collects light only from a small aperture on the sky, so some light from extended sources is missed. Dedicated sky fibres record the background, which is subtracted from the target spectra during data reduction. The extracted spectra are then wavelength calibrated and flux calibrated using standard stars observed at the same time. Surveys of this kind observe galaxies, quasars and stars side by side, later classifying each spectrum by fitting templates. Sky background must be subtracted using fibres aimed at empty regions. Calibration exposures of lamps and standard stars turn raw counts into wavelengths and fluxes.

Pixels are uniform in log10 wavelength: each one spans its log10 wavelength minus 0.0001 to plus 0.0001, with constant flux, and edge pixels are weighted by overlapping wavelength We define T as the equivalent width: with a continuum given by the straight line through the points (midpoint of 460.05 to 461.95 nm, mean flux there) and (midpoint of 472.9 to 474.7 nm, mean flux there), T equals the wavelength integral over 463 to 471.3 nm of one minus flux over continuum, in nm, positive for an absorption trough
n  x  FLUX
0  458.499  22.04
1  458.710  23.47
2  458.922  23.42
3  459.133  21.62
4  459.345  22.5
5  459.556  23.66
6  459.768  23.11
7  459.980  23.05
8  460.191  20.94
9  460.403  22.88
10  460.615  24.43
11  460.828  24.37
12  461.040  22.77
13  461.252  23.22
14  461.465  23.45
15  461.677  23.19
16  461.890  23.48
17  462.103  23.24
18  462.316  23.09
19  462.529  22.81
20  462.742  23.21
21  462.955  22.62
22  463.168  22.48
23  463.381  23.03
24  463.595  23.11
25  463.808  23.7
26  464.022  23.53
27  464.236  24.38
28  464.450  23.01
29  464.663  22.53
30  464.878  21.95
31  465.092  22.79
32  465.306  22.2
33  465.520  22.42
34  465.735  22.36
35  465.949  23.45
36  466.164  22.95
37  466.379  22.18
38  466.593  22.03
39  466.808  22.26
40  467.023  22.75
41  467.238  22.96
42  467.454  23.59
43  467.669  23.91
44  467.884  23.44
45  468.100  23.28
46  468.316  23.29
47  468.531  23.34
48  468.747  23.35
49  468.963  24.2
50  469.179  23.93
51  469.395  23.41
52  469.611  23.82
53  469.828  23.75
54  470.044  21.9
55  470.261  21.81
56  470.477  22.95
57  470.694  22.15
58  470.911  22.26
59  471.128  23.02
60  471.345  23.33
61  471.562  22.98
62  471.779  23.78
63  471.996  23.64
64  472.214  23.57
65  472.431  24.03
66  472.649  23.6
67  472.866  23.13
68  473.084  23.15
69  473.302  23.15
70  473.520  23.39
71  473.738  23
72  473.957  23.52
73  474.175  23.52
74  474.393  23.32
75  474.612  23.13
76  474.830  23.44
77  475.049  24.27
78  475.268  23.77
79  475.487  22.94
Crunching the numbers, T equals 0.08 nm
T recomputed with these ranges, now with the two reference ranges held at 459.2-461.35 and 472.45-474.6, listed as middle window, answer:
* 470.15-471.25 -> 0.04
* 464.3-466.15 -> 0.04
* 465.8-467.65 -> 0.03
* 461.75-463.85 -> 0.01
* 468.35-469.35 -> -0.02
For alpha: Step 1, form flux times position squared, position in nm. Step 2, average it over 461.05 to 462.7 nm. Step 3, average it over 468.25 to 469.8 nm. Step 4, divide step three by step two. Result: 1.05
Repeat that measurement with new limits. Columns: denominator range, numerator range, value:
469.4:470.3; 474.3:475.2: 1.05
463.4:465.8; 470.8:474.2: 1.05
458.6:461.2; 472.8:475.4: 1.08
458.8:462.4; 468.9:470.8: 1.04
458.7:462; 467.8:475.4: 1.06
